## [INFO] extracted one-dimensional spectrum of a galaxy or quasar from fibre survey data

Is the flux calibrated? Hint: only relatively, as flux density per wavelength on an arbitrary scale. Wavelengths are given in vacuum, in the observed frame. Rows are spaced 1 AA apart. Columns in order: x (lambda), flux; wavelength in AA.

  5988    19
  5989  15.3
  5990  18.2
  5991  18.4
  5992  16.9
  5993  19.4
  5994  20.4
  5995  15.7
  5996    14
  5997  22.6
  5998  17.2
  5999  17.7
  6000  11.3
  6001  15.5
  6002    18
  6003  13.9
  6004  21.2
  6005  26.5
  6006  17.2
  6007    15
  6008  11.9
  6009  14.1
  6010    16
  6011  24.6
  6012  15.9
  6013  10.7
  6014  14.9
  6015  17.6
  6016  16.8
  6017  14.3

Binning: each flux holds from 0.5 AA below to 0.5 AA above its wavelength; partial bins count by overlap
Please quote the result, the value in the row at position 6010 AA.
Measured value 16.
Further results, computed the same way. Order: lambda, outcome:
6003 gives 13.9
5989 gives 15.3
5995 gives 15.7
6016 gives 16.8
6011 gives 24.6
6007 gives 15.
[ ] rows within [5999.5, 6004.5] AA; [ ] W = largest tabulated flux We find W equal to 21.2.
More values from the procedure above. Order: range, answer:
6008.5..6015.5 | 24.6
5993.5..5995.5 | 20.4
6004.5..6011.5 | 26.5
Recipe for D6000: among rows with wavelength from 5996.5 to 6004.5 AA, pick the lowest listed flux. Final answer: 11.3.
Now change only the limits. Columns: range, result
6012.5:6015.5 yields 10.7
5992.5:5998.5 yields 14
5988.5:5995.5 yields 15.3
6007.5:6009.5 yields 11.9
